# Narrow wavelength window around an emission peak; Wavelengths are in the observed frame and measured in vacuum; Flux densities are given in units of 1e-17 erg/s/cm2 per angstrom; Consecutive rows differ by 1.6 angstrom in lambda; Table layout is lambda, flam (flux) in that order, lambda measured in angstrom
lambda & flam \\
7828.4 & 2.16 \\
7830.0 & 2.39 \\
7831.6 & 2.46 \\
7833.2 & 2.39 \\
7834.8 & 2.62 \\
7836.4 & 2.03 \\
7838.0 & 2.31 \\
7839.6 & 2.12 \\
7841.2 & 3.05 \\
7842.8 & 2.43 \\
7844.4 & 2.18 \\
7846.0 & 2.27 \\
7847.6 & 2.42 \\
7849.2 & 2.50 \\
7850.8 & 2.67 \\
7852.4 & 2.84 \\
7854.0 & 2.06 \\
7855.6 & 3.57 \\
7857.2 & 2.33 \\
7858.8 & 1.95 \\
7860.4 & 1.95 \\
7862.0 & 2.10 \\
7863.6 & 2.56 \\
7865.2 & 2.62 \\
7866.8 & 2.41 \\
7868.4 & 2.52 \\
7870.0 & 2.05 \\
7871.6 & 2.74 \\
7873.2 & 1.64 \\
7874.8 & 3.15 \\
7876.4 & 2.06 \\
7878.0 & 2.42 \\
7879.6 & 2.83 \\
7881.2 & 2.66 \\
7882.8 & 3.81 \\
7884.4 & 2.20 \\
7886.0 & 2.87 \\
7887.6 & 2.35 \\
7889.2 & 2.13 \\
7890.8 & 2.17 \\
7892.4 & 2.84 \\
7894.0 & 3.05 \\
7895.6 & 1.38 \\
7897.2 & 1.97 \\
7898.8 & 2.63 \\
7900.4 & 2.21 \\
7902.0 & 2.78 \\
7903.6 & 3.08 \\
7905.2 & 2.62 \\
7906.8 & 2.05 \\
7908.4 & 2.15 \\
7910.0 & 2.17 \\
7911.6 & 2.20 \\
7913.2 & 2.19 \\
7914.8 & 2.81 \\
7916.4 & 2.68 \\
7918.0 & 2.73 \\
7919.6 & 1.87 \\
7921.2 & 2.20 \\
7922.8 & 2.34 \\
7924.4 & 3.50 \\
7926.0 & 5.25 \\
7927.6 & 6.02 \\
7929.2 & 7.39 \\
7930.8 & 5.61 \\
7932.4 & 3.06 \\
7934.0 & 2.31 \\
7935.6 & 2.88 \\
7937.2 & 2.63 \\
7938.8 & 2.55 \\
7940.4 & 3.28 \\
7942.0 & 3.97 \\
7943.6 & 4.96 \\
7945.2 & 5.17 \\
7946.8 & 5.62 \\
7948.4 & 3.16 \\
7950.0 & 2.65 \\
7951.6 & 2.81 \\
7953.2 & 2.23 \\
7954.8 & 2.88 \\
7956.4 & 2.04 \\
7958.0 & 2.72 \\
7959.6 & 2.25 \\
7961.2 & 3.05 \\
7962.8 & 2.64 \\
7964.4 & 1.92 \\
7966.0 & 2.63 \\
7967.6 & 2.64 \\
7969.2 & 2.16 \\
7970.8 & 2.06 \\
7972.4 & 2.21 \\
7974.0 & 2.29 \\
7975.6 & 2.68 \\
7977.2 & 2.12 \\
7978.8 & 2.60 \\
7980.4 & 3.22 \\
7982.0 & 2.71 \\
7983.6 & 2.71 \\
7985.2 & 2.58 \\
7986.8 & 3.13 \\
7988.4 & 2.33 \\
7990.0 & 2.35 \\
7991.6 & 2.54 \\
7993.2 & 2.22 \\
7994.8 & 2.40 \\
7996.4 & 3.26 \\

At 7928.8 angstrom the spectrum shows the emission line [S II] 6716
